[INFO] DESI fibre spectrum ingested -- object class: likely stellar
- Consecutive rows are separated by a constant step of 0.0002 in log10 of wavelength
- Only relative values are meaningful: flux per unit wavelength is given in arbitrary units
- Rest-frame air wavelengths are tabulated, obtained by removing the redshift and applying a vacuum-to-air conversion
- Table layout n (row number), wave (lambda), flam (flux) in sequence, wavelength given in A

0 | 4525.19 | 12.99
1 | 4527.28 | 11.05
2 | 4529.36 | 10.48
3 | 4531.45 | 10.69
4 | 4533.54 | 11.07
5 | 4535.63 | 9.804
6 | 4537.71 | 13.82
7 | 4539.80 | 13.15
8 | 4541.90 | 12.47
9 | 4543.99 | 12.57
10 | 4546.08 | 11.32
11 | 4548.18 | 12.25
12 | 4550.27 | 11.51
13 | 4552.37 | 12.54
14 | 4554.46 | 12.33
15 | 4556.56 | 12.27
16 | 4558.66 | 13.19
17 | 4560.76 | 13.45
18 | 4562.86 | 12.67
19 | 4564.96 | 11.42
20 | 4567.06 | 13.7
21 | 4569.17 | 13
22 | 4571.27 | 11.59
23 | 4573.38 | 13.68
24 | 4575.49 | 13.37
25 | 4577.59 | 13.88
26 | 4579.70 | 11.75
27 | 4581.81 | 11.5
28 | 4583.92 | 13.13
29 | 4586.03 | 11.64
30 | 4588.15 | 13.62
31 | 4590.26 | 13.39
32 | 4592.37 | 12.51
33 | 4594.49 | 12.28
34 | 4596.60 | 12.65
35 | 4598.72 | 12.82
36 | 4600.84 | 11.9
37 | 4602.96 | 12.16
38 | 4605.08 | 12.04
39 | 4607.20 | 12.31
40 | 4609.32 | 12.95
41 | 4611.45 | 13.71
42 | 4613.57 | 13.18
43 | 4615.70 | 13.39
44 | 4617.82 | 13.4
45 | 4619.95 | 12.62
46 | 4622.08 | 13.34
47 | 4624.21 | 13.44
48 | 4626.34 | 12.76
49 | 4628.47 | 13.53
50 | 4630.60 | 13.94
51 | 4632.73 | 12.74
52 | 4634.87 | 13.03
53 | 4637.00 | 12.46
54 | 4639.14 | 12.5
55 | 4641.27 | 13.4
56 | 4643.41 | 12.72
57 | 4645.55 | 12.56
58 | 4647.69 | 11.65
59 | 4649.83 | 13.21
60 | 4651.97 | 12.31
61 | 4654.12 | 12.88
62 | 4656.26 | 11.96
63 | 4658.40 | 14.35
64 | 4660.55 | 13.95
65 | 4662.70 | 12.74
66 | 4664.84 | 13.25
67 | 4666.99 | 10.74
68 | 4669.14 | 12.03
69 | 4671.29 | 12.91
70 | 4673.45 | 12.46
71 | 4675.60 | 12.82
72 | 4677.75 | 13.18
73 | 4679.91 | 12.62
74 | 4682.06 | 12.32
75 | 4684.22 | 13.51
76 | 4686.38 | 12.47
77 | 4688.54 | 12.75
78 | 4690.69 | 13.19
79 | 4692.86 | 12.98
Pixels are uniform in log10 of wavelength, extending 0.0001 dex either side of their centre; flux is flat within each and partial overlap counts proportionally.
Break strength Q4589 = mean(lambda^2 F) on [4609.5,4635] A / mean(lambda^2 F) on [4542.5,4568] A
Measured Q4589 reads 1.10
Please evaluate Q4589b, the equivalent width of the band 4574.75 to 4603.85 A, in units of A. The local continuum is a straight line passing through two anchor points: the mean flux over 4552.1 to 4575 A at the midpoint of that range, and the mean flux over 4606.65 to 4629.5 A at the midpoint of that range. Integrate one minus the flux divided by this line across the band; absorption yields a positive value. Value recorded 0.74 A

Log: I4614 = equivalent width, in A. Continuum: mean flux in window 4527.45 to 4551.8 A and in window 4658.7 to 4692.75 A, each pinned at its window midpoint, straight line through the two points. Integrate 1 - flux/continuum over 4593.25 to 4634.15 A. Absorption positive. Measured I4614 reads -2.0 A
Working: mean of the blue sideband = 11.7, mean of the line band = 12.9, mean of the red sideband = 12.8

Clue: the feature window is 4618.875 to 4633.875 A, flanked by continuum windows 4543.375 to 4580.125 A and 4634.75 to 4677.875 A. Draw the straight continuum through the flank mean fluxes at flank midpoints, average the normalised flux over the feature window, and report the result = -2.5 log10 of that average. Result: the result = -0.04 mag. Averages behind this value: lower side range 12.6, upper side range 12.7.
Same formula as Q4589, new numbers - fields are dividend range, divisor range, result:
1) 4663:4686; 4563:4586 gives 1.04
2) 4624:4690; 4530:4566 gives 1.11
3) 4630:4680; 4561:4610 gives 1.04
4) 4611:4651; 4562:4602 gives 1.05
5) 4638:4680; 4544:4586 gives 1.06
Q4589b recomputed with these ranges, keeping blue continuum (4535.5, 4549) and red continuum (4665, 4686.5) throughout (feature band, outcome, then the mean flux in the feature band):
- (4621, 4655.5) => -1.1 A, 12.9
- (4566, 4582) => -0.6 A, 12.9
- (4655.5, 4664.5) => -0.6 A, 13.3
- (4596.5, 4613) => -0.2 A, 12.6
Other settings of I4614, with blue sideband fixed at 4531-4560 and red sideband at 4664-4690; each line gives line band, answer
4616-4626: -0.6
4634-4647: -0.3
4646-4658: 0.0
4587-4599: -0.6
